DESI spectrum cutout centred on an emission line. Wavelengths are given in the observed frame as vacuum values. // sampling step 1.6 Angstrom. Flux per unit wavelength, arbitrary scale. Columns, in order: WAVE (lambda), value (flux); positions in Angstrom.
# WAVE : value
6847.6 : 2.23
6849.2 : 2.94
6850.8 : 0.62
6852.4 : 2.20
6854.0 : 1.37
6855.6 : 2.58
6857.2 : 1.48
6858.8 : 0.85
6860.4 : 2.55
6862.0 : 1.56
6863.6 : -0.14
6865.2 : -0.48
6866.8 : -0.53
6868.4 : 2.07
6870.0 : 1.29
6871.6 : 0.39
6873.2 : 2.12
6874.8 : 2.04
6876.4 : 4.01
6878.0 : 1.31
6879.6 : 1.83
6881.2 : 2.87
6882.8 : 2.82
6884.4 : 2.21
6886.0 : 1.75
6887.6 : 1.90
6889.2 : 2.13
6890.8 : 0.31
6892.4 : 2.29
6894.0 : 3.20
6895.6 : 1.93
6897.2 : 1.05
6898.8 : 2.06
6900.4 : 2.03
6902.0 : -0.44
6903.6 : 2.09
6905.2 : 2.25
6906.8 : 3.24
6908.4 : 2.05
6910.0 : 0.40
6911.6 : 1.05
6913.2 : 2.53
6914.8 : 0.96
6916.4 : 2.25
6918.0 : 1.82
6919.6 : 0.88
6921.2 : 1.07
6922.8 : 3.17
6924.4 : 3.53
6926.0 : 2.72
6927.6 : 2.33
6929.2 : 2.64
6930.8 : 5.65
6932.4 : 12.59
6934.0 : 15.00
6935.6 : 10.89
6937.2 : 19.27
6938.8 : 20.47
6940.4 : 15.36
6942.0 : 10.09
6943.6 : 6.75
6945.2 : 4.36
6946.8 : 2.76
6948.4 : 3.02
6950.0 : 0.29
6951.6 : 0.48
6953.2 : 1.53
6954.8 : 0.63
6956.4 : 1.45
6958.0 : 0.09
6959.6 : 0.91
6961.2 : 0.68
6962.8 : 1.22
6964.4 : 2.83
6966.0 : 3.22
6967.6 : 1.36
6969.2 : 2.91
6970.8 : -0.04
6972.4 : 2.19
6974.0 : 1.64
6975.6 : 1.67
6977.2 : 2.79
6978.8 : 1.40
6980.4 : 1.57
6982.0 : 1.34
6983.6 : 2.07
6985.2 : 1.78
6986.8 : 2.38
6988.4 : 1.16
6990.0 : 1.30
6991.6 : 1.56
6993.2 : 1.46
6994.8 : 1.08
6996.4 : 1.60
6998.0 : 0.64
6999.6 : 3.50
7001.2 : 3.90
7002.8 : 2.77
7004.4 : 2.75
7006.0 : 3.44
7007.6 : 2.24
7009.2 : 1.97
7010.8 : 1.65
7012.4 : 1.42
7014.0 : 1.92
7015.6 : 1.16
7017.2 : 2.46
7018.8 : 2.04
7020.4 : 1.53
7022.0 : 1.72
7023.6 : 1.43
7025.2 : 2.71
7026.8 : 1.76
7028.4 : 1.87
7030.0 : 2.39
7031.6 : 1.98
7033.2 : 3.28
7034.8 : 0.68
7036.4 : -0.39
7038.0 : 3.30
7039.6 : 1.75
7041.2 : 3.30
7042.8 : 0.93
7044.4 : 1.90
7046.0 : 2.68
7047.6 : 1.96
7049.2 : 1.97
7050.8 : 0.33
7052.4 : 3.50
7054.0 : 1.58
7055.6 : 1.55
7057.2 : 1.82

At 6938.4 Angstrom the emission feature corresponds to [O II] 3727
